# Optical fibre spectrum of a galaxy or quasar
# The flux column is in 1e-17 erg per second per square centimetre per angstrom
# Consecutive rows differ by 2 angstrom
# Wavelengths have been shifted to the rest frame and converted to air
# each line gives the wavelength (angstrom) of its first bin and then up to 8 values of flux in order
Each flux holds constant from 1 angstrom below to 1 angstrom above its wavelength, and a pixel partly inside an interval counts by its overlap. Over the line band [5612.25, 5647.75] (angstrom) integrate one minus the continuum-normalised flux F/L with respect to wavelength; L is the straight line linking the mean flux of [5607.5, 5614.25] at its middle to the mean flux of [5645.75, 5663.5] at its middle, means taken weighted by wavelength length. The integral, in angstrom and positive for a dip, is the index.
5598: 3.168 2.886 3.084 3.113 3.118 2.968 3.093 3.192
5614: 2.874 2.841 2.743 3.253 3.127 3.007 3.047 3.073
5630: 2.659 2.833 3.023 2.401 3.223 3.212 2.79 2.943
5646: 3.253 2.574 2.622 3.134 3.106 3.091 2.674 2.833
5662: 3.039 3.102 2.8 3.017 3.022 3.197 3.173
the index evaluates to 0.4 angstrom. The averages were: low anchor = 3.05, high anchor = 2.92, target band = 2.96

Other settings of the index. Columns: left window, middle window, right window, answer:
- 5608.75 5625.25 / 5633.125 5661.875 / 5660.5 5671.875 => 0.82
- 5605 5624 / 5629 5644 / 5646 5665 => 0.45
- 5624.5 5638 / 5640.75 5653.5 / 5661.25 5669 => 0.11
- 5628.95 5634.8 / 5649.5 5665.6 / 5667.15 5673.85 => 0.27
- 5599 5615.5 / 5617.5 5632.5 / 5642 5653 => -0.03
